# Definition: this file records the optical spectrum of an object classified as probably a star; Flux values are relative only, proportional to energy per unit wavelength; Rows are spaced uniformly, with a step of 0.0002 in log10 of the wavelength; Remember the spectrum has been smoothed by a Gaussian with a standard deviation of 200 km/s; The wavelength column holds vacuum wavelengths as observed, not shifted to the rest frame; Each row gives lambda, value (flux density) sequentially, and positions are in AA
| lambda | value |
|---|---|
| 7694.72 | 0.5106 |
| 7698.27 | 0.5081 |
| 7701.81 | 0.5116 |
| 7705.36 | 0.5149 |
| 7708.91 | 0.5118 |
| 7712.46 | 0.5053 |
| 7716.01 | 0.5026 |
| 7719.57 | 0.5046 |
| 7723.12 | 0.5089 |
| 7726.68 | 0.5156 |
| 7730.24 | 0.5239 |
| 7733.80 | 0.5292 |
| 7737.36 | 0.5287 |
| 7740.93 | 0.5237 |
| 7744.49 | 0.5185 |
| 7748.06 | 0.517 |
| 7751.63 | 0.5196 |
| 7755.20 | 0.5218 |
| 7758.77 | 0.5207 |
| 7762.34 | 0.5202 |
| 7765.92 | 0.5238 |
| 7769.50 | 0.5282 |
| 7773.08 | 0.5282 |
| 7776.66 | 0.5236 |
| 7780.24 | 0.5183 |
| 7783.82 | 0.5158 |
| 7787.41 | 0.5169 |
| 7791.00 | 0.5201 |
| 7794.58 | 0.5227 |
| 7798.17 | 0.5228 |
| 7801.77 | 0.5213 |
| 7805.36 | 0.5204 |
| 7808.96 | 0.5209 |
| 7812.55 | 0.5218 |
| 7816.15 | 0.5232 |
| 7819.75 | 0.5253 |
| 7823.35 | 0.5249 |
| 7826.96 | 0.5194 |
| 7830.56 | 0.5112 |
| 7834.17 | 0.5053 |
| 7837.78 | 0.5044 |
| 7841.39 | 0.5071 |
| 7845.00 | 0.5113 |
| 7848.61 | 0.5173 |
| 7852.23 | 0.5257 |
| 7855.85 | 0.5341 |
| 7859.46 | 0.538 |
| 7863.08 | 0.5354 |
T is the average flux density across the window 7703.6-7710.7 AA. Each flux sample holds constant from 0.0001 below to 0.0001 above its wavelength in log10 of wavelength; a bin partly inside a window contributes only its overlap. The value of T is 0.513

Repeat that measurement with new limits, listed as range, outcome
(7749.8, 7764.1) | 0.521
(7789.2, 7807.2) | 0.521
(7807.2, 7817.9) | 0.522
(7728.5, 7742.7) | 0.526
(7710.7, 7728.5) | 0.507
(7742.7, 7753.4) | 0.518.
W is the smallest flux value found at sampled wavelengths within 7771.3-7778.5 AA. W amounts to 0.5236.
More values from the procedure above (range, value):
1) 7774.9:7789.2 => 0.5158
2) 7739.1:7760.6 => 0.517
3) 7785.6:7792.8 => 0.5169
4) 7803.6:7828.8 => 0.5194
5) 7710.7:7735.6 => 0.5026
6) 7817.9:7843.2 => 0.5044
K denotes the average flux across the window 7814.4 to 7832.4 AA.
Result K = 0.521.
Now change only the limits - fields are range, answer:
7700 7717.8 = 0.509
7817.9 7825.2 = 0.525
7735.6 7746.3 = 0.523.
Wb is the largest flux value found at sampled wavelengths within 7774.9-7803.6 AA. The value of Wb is 0.5236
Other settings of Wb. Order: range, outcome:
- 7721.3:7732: 0.5239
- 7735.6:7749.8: 0.5287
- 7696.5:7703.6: 0.5116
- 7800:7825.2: 0.5253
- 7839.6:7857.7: 0.5341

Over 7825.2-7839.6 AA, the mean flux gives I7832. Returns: 0.51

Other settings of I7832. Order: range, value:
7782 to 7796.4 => 0.519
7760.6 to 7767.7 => 0.522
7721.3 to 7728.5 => 0.512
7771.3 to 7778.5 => 0.526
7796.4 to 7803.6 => 0.522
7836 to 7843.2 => 0.506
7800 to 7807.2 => 0.521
